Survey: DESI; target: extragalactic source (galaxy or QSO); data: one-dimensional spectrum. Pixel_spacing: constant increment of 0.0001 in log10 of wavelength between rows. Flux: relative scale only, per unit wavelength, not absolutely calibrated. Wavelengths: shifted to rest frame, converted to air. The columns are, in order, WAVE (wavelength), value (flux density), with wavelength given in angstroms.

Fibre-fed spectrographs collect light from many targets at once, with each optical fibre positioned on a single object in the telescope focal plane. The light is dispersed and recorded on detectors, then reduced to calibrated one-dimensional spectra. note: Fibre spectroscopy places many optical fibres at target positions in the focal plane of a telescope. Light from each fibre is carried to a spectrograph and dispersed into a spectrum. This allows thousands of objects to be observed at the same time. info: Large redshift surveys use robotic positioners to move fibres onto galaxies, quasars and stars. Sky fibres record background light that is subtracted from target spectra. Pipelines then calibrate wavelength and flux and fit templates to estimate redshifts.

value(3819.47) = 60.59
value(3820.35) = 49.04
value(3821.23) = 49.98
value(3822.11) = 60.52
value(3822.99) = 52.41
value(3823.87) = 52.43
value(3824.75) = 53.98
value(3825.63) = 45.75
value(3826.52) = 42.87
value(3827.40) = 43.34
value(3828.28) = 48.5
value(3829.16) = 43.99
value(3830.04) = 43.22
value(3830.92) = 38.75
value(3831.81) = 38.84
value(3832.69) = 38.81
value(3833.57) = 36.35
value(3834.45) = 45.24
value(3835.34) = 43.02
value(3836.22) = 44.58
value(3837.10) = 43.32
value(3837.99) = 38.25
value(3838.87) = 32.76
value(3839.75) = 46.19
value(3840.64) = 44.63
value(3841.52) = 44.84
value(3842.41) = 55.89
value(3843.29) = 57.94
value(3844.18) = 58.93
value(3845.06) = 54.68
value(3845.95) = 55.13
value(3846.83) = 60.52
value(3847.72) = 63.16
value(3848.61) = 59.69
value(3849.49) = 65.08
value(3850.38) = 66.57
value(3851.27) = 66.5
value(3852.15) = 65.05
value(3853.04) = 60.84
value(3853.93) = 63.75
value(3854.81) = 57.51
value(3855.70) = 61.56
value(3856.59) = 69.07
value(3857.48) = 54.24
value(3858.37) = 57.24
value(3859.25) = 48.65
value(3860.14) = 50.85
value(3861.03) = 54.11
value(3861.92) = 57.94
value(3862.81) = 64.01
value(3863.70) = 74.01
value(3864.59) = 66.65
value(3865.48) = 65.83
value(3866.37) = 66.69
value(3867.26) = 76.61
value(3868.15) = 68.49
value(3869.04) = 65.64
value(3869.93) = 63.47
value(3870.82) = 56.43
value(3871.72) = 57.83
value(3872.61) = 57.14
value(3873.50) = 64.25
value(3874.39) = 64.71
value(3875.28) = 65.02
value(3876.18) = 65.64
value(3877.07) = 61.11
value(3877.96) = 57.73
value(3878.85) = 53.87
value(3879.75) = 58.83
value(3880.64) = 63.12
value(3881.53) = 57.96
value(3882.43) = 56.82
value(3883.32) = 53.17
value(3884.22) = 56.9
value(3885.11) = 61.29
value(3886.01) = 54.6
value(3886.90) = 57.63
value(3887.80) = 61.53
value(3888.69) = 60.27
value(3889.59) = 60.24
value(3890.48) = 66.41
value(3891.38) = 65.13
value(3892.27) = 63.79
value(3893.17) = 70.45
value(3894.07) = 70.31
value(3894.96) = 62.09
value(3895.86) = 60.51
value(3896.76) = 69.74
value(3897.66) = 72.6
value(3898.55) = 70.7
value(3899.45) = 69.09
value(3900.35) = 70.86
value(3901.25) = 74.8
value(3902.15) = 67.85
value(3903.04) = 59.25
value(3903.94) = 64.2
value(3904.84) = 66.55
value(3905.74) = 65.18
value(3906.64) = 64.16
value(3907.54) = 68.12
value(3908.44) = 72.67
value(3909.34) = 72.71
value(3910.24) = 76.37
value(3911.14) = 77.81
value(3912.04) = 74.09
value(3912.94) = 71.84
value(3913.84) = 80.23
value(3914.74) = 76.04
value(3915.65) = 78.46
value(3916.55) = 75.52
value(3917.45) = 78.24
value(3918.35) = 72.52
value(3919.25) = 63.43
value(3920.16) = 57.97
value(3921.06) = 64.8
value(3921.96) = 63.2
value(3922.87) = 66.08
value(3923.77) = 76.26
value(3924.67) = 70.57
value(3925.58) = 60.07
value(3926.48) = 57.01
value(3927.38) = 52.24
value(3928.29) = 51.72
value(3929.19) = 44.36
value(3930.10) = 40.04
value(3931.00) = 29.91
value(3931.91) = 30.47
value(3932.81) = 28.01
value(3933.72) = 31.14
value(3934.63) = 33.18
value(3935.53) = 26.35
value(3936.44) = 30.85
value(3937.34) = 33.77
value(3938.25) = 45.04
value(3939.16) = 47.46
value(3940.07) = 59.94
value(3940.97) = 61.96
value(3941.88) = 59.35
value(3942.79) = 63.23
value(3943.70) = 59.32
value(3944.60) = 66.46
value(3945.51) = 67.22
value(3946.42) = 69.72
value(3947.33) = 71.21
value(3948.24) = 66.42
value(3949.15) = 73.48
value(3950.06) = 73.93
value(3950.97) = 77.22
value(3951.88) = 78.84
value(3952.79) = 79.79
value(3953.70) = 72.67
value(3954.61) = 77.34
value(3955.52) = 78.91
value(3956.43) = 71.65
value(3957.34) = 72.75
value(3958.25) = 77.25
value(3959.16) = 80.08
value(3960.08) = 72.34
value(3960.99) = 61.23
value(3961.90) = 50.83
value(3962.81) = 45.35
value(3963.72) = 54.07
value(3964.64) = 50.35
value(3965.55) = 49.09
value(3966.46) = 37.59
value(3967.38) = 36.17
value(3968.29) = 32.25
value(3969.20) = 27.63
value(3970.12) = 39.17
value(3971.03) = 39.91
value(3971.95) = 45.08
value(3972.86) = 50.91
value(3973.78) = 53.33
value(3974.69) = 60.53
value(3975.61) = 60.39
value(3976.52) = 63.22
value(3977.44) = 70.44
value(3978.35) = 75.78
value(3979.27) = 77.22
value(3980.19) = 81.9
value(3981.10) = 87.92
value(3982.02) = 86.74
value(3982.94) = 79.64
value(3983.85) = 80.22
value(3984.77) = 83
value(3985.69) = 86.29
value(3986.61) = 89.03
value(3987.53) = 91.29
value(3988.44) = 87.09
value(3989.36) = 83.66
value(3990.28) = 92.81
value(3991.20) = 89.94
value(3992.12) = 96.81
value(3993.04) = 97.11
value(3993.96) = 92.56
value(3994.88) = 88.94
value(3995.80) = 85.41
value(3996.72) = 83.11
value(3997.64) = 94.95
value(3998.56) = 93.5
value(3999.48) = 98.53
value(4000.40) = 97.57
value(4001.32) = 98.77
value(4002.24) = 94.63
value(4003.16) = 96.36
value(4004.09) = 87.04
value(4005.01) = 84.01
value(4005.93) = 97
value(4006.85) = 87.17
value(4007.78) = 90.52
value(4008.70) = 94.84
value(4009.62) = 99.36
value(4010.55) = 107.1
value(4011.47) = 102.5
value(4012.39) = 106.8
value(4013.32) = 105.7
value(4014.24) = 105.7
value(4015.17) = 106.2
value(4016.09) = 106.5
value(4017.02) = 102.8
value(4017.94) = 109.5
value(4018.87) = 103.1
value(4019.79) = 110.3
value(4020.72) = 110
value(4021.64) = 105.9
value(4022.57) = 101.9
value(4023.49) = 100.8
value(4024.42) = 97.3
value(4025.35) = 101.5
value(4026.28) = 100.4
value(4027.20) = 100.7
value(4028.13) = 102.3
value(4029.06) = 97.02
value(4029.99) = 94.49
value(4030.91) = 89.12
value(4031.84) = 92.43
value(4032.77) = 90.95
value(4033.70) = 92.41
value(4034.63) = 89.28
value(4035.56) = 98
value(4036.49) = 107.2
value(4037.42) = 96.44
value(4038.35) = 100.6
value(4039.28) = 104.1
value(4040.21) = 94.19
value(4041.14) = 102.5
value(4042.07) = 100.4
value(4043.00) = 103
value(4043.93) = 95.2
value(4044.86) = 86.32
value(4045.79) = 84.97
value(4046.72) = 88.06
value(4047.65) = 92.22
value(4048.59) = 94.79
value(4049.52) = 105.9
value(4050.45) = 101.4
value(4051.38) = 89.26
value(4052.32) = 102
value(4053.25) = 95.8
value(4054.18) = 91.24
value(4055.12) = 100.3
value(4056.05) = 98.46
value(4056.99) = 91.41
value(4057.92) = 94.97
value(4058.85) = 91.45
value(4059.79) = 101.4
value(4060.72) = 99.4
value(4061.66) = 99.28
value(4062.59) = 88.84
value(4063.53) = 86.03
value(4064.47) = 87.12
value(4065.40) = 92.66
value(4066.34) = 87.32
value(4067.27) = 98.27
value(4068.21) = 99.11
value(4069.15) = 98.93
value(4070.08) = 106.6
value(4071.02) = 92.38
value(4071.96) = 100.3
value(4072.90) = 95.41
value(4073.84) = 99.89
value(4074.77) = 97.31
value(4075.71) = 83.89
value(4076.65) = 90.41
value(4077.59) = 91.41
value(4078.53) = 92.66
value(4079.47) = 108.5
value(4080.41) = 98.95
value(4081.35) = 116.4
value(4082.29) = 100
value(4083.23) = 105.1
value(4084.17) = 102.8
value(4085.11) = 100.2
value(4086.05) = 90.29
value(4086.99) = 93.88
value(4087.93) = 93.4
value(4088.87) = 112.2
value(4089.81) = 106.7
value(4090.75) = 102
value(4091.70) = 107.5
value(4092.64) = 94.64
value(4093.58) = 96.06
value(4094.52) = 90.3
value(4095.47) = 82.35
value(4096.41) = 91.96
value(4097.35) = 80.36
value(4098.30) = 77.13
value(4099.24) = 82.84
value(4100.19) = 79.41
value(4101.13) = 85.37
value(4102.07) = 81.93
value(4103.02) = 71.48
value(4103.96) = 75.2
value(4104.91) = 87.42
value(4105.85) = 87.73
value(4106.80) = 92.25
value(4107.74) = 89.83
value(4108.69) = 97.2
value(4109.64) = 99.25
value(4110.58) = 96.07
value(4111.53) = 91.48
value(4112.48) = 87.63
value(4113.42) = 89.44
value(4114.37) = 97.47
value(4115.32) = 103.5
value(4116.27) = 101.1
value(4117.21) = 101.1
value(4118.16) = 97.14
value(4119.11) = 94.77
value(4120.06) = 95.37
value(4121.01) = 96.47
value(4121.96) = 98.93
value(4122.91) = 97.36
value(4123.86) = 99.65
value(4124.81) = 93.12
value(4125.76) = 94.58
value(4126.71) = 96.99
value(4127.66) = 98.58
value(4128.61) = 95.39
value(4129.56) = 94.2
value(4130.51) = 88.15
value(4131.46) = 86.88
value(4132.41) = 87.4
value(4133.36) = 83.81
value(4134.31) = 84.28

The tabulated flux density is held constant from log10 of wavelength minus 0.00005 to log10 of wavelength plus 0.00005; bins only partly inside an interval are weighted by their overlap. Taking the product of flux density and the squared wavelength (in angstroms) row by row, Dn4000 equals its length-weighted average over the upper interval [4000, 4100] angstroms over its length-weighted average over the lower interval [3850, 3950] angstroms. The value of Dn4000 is 1.7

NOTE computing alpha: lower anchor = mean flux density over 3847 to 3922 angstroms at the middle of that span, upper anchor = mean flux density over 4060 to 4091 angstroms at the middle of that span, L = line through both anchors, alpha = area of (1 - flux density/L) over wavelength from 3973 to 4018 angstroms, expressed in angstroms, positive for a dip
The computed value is -2.8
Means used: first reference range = 64.7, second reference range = 97.5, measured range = 89.2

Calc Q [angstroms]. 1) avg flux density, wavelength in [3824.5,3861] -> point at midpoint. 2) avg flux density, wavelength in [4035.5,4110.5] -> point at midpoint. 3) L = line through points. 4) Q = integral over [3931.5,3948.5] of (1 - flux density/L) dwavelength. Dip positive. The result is 4.9 angstroms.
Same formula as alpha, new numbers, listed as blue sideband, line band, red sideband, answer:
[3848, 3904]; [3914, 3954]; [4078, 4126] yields 6.8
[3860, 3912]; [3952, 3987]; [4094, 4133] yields 4.7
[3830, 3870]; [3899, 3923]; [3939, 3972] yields -4.6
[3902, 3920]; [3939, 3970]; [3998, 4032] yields 7.6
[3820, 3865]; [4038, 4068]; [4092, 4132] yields -4.5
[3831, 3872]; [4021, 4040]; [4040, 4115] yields -2.6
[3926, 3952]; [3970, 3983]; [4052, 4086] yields 0.1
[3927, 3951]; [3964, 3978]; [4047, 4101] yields 3.1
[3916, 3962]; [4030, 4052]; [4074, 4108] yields -3.6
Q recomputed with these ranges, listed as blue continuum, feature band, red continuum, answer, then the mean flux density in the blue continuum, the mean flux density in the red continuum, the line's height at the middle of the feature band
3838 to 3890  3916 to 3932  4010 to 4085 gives 2.8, 59.3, 98.3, 72.1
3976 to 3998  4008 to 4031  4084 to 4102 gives -4.0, 85.1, 92.7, 87.4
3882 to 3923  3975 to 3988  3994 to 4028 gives 1.6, 67.1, 98.8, 90.2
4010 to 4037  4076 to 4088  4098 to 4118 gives -0.7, 101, 89.5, 93.1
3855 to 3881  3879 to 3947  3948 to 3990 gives 3.3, 61.7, 66.9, 64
